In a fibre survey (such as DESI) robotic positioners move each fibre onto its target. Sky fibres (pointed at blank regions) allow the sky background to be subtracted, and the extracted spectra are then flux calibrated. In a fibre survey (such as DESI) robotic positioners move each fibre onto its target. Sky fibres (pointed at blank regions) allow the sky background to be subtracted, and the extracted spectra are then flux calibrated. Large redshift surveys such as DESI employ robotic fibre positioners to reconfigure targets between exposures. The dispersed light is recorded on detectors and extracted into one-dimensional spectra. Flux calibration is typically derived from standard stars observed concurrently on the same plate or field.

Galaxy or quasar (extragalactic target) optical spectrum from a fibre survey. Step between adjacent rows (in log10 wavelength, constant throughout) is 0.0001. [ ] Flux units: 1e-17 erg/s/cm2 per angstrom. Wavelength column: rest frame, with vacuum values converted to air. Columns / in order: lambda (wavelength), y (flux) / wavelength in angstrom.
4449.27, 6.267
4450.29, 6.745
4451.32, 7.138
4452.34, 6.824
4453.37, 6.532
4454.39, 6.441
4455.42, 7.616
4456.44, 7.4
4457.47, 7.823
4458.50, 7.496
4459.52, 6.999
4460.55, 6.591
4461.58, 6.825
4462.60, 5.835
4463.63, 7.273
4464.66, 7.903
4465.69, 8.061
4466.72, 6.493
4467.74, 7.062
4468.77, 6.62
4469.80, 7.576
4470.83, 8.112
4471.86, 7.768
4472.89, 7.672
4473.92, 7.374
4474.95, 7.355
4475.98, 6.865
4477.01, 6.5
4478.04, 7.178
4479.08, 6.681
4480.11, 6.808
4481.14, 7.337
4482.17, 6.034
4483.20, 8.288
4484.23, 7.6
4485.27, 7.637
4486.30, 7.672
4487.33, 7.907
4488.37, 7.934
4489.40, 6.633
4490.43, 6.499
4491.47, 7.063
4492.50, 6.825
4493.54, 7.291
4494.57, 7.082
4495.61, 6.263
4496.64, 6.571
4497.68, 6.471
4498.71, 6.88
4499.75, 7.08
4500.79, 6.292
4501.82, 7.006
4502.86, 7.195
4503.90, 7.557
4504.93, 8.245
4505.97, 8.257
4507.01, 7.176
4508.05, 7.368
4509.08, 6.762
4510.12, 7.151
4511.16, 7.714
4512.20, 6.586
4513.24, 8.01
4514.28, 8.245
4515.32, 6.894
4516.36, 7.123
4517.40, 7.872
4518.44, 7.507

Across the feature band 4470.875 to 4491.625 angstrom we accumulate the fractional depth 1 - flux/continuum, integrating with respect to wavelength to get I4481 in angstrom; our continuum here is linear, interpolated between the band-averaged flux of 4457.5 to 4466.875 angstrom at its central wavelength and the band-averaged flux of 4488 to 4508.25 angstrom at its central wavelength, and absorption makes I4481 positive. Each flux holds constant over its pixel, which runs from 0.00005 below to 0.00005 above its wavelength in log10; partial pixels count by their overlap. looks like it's -0.5 angstrom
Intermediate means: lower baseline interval 7.11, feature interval 7.26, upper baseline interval 7.07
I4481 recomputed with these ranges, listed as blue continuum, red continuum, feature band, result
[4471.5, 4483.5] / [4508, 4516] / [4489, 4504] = 0.9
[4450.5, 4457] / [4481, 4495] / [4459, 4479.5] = -0.1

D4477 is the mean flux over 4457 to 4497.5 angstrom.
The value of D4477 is 7.16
